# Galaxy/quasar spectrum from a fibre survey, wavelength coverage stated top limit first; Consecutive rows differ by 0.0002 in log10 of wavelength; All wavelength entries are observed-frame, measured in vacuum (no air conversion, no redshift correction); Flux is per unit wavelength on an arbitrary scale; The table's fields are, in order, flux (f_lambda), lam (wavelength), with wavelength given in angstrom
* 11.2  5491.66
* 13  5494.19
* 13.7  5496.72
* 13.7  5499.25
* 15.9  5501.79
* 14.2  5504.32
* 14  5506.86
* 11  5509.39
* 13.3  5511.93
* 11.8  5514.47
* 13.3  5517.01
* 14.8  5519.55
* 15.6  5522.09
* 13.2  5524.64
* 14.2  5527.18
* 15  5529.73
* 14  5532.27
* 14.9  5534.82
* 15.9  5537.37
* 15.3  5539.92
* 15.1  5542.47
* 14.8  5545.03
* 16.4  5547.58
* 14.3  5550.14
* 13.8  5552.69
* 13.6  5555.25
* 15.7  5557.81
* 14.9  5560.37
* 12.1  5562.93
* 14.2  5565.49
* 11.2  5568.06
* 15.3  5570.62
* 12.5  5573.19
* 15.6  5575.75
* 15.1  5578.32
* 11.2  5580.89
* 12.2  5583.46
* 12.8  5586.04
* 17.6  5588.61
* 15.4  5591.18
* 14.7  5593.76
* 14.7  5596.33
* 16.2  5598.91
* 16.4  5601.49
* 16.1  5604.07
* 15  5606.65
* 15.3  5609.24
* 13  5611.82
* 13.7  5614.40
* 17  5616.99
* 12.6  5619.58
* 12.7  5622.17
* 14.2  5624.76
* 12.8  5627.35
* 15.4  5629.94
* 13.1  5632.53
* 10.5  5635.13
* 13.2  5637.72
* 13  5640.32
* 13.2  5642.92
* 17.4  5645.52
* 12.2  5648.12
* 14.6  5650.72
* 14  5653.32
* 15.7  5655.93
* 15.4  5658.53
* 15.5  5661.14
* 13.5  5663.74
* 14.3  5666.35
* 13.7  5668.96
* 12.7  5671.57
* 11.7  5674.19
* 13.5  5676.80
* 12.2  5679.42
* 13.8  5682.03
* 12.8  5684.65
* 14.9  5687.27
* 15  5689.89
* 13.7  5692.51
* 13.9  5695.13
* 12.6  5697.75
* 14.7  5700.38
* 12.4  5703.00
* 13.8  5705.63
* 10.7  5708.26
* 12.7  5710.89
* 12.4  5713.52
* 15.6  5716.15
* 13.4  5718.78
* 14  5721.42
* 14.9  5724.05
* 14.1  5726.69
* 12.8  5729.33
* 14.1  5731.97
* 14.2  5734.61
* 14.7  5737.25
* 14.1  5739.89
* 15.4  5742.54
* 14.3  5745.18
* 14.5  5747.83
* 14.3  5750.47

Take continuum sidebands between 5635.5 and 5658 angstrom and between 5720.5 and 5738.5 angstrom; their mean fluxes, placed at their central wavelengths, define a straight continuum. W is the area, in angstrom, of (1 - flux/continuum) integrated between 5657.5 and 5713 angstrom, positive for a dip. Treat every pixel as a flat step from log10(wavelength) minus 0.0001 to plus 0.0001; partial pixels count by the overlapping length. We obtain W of 2.4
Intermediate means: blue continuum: 14.1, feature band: 13.5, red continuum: 14.1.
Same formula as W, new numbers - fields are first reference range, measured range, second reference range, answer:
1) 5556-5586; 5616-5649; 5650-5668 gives 1.7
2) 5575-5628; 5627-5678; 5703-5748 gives 1.5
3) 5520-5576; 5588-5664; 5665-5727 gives -2.9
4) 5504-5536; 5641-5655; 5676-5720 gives -0.8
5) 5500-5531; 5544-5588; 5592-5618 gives 2.1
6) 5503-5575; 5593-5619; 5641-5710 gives -2.3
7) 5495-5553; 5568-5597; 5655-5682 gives -0.1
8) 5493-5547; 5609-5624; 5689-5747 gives 0.0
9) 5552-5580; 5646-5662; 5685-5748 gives -0.9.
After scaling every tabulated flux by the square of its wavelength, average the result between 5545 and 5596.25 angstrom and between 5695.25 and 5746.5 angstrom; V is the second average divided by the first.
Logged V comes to 1.02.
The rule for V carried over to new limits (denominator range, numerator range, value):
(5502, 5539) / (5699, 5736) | 1.04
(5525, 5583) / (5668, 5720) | 0.98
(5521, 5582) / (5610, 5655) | 0.99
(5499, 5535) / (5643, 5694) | 1.06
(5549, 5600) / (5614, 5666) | 1.01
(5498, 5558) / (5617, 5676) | 1.00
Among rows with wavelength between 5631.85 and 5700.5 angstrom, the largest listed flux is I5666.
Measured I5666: 17.4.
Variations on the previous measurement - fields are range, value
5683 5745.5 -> 15.6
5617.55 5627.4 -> 14.2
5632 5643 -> 13.2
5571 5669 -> 17.6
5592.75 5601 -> 16.2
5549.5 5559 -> 15.7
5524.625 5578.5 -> 16.4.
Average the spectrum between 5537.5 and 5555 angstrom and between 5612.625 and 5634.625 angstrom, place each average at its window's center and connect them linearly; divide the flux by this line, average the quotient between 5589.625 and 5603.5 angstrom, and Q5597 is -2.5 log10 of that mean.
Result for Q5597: -0.100 mag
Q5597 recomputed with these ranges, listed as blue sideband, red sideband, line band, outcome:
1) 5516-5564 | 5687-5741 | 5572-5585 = 0.09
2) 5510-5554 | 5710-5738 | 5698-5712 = 0.09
